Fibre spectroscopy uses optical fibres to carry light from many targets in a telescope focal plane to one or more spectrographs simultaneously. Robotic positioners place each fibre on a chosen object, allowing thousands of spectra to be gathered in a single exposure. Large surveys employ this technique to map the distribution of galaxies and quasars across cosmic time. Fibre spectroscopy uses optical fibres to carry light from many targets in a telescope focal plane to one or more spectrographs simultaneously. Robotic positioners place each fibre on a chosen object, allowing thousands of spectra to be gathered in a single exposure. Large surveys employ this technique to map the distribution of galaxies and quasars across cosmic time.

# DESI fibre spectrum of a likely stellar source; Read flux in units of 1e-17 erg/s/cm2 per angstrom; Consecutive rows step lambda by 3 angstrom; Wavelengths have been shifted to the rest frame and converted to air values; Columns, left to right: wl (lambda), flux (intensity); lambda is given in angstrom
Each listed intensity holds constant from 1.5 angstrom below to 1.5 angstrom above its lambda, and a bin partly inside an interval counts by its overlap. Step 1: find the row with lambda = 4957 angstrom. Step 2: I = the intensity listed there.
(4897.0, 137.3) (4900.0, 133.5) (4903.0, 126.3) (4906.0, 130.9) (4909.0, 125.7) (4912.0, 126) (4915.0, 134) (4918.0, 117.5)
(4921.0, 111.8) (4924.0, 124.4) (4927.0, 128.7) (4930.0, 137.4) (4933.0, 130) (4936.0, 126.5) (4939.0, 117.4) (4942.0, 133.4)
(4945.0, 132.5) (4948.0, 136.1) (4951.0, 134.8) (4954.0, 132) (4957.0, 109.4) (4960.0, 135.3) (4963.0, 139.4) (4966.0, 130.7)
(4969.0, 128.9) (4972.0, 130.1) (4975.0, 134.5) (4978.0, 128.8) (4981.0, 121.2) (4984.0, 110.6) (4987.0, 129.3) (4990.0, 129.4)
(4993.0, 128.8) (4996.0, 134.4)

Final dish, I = 109.4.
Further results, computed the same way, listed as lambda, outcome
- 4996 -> 134.4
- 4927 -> 128.7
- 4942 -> 133.4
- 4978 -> 128.8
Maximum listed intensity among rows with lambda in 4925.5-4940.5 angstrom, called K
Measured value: 137.4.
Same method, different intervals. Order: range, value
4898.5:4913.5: 133.5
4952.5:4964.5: 139.4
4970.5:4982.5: 134.5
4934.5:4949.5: 136.1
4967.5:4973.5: 130.1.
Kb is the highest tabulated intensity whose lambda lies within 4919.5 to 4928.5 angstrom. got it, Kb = 128.7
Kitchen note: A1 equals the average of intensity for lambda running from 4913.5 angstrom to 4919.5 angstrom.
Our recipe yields 126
